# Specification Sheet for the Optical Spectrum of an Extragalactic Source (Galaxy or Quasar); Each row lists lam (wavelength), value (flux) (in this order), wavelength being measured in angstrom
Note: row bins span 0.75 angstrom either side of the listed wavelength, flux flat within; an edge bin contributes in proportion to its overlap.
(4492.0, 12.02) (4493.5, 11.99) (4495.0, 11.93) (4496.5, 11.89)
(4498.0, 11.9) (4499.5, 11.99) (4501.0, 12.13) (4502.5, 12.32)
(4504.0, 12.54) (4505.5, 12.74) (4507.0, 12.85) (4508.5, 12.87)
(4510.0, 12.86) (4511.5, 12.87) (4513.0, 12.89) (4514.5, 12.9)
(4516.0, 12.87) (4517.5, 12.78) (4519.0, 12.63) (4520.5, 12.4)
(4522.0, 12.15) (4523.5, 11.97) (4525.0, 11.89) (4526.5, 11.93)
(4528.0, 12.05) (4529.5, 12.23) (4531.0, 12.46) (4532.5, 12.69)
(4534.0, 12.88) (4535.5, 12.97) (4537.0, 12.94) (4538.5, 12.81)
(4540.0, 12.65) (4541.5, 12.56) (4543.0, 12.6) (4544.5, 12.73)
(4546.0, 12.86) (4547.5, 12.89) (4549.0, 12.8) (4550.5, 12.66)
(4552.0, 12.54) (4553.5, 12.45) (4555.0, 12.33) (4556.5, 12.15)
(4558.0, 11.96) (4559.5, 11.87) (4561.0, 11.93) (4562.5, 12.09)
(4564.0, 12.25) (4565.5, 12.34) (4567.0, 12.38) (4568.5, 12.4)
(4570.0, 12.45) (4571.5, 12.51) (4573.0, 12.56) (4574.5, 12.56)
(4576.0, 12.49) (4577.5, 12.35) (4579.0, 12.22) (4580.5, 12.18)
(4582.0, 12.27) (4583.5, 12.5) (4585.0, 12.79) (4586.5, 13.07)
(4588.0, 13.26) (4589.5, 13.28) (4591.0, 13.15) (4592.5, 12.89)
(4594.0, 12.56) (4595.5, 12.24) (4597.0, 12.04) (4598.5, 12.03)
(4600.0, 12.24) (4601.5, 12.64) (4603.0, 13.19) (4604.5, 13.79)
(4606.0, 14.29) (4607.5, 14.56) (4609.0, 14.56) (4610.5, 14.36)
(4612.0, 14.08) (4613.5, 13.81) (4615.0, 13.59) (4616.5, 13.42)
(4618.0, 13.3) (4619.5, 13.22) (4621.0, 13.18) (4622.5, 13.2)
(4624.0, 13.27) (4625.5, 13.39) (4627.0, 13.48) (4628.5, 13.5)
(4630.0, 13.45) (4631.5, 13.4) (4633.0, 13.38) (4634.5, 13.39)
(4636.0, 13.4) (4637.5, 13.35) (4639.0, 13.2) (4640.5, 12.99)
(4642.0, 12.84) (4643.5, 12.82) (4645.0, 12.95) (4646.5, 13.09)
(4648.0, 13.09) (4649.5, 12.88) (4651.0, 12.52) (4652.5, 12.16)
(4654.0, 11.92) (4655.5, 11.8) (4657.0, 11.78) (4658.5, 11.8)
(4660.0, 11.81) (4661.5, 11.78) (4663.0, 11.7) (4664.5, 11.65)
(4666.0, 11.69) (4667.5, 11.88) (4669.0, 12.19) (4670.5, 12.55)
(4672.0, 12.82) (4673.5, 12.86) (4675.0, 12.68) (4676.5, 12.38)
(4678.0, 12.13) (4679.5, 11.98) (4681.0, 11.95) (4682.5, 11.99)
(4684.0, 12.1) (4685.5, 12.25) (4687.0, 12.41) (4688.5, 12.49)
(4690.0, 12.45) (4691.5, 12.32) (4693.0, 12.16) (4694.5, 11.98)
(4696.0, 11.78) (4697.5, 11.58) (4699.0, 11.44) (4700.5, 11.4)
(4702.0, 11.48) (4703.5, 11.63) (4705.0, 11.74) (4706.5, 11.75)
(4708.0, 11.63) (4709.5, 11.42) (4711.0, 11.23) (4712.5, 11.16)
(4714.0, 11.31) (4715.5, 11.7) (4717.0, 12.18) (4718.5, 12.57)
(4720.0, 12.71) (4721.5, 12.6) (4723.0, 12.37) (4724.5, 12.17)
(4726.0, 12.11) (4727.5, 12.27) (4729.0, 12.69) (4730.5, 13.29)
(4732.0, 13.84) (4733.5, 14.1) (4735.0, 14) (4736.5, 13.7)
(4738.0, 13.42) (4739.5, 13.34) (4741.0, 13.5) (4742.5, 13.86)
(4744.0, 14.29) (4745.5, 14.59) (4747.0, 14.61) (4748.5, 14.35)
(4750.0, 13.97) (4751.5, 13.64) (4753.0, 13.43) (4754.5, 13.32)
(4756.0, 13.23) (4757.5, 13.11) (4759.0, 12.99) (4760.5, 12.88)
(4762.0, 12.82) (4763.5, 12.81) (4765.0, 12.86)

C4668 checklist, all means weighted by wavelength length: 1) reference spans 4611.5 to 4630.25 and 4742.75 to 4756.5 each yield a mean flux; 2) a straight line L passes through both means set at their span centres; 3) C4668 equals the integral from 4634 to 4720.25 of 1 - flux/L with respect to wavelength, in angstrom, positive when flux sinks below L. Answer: 9.3 angstrom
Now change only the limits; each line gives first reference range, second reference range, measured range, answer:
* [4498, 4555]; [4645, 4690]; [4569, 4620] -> -2.49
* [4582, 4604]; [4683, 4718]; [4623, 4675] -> -1.82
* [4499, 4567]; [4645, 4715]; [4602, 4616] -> -1.99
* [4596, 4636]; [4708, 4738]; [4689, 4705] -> 1.12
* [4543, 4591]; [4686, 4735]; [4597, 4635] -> -3.25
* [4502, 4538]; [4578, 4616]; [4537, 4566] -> 0.74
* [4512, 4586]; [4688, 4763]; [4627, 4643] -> -0.91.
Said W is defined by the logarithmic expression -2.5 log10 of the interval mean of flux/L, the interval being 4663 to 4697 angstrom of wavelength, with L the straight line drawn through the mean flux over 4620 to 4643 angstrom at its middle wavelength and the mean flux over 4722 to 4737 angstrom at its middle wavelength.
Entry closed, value 0.08 mag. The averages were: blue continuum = 13.3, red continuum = 13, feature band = 12.2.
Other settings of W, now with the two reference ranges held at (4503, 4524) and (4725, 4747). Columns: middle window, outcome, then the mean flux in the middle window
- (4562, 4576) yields 0.041 mag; 12.4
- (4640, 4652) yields 0.025 mag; 12.9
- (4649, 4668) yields 0.111 mag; 11.9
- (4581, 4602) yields 0.028 mag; 12.6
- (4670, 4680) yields 0.067 mag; 12.5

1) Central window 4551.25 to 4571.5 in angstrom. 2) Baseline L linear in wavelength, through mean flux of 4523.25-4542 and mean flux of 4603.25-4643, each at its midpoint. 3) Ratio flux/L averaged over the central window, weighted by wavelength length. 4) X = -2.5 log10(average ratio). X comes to 0.05 mag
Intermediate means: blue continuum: 12.5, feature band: 12.3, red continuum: 13.5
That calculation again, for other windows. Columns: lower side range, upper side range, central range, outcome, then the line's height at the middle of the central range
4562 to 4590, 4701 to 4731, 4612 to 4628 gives -0.09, 12.4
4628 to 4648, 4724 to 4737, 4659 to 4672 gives 0.11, 13.2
